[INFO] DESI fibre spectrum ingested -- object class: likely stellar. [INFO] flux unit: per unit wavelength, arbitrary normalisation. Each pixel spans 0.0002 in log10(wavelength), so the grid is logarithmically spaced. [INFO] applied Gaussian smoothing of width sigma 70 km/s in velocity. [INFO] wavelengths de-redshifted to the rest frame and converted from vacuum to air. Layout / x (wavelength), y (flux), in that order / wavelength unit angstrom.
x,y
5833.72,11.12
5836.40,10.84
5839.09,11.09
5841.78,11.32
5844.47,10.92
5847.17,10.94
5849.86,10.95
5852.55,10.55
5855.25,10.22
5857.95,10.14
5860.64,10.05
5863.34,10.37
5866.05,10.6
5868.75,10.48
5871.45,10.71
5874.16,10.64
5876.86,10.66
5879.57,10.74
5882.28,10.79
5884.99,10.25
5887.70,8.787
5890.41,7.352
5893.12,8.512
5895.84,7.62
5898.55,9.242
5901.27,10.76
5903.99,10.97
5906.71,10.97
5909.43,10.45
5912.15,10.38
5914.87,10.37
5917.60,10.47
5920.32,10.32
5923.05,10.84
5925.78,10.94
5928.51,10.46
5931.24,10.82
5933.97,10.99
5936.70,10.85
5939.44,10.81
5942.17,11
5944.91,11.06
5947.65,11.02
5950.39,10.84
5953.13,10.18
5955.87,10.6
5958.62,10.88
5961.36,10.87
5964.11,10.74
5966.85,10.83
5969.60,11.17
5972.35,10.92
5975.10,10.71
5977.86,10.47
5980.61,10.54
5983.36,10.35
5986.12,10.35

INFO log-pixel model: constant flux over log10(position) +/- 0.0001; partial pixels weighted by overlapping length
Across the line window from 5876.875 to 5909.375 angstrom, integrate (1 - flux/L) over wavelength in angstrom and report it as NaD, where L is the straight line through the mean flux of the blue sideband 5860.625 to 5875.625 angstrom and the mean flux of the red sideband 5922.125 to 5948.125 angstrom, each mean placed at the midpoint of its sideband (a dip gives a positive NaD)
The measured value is 2.86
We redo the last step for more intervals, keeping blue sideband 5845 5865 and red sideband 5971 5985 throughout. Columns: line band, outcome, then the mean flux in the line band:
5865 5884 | -0.3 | 10.7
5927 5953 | -0.7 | 10.8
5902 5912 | -0.2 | 10.7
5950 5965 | -0.1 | 10.7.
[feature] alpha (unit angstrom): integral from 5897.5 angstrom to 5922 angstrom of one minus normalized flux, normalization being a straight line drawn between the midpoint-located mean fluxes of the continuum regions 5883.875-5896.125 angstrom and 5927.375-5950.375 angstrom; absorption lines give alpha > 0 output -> -2.5 angstrom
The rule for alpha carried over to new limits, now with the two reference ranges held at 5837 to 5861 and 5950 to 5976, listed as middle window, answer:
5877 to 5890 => 0.91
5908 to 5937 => 0.36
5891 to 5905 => 1.92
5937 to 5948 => -0.20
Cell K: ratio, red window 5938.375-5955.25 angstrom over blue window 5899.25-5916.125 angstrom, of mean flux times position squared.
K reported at 1.03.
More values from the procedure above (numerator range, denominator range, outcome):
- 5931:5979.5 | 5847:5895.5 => 1.10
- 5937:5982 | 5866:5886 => 1.05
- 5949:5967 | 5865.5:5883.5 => 1.03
